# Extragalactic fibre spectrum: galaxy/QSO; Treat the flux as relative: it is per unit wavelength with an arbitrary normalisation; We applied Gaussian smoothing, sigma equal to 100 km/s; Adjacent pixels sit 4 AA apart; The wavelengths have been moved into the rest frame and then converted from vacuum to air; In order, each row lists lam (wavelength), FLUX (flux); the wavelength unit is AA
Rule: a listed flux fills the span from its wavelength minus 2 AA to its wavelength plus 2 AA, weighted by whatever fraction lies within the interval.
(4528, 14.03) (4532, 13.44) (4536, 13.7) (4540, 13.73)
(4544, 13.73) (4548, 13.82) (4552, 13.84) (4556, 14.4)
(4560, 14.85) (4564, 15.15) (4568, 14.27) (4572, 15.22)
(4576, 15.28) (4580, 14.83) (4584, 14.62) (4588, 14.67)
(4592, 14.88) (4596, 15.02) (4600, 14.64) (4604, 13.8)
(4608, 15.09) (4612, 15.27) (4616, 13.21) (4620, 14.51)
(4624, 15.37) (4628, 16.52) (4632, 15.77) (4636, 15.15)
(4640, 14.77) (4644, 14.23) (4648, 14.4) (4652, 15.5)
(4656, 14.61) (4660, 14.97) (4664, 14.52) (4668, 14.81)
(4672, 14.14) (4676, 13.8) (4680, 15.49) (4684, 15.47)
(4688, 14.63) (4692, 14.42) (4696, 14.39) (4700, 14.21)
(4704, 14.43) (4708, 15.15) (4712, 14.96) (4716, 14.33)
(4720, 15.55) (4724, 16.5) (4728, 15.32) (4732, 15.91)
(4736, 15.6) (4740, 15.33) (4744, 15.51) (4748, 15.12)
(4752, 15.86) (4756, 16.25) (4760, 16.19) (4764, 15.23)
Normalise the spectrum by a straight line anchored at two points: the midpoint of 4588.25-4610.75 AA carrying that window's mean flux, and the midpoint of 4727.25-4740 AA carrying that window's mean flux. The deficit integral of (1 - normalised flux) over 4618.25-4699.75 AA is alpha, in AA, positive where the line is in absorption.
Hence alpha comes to 1.3 AA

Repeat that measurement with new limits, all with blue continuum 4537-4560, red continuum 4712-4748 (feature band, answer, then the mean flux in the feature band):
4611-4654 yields -0.9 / 15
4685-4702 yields 0.8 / 14.5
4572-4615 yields -1.3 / 14.8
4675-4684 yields 0.1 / 14.9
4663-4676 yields 0.5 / 14.4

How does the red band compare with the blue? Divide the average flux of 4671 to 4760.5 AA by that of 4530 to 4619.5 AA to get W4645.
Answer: 1.05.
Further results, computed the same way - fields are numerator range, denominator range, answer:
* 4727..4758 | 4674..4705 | 1.07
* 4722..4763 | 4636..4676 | 1.08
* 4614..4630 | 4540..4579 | 1.03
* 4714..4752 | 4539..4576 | 1.08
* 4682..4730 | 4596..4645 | 1.00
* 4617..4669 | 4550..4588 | 1.02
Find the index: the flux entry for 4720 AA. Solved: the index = 15.55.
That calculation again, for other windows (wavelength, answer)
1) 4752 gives 15.86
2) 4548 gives 13.82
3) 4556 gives 14.4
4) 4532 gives 13.44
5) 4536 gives 13.7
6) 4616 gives 13.21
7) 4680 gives 15.49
